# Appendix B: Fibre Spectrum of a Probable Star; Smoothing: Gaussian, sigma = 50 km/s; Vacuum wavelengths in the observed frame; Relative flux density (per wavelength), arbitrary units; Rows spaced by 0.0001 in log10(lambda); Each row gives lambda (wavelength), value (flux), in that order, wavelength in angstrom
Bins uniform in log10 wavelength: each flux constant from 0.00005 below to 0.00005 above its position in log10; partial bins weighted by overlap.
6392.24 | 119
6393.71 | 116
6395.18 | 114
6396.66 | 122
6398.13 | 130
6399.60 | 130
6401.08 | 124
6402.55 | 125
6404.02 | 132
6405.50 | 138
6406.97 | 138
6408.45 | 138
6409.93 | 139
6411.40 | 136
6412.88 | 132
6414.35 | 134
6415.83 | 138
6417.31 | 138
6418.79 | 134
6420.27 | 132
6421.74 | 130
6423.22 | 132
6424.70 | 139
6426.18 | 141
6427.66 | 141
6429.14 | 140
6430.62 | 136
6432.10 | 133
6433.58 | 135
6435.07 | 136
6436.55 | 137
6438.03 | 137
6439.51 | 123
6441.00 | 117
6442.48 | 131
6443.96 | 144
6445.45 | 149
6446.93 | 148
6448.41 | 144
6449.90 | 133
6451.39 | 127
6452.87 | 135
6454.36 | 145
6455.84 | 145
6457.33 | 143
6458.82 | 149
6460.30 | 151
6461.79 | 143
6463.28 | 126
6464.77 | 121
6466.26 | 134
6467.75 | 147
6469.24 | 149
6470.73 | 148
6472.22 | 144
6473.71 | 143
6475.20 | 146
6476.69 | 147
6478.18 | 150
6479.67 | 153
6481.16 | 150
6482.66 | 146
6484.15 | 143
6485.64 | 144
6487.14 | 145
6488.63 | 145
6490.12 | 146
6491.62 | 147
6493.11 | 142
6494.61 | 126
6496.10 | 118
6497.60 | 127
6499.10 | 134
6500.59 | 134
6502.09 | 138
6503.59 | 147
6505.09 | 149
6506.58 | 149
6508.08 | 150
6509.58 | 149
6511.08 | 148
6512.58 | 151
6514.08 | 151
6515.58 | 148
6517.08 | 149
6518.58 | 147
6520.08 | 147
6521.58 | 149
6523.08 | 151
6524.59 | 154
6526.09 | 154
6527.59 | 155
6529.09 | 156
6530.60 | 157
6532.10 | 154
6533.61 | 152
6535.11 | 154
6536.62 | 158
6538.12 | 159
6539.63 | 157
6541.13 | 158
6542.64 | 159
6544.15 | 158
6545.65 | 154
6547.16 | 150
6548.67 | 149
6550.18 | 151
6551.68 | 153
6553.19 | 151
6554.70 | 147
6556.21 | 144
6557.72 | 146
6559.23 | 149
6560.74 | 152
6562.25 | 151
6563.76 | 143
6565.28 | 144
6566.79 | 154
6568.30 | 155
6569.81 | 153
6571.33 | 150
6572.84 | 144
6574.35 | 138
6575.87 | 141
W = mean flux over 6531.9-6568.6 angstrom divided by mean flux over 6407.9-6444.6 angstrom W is 1.1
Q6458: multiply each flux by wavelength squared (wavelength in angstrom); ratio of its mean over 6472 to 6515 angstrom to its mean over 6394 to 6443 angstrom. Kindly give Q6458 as 1.11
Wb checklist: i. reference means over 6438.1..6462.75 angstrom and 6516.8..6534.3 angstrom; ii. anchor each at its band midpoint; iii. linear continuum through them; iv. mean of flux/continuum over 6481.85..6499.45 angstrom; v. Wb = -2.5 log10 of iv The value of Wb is 0.056 mag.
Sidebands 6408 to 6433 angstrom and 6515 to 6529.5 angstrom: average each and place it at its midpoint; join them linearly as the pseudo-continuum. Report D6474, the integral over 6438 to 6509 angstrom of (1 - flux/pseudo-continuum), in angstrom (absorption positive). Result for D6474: 1.5 angstrom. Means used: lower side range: 136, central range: 141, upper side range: 151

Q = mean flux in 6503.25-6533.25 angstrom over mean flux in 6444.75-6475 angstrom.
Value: 1.1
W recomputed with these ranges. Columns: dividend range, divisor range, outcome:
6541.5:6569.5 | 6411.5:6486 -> 1.08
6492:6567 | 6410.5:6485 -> 1.07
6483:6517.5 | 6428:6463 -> 1.03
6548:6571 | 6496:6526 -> 1.03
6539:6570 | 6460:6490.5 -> 1.05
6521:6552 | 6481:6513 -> 1.09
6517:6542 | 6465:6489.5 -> 1.06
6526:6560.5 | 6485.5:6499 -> 1.12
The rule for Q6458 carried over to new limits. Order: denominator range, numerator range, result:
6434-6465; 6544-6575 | 1.12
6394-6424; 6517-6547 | 1.22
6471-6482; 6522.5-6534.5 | 1.06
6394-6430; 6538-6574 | 1.19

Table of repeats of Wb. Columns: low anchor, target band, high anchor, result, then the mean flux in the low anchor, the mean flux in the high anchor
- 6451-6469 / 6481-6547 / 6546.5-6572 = -0.02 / 139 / 149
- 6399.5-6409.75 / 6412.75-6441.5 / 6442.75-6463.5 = 0.02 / 133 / 142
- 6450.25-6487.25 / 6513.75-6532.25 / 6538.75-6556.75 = -0.01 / 143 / 153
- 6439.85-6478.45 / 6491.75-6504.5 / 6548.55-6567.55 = 0.08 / 140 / 149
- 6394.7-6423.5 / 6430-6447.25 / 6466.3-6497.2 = 0.01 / 132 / 144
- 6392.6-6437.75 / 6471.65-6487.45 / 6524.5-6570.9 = -0.03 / 133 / 153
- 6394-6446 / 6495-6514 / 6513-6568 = 0.04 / 133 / 152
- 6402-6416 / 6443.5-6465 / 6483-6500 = -0.03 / 135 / 138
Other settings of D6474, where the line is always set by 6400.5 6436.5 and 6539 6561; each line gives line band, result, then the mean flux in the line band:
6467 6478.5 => -0.4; 147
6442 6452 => -0.1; 140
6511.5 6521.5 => -0.1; 149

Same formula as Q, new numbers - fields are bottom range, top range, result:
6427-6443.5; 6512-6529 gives 1.13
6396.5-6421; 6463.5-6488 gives 1.08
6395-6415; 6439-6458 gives 1.05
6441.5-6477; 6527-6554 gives 1.10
